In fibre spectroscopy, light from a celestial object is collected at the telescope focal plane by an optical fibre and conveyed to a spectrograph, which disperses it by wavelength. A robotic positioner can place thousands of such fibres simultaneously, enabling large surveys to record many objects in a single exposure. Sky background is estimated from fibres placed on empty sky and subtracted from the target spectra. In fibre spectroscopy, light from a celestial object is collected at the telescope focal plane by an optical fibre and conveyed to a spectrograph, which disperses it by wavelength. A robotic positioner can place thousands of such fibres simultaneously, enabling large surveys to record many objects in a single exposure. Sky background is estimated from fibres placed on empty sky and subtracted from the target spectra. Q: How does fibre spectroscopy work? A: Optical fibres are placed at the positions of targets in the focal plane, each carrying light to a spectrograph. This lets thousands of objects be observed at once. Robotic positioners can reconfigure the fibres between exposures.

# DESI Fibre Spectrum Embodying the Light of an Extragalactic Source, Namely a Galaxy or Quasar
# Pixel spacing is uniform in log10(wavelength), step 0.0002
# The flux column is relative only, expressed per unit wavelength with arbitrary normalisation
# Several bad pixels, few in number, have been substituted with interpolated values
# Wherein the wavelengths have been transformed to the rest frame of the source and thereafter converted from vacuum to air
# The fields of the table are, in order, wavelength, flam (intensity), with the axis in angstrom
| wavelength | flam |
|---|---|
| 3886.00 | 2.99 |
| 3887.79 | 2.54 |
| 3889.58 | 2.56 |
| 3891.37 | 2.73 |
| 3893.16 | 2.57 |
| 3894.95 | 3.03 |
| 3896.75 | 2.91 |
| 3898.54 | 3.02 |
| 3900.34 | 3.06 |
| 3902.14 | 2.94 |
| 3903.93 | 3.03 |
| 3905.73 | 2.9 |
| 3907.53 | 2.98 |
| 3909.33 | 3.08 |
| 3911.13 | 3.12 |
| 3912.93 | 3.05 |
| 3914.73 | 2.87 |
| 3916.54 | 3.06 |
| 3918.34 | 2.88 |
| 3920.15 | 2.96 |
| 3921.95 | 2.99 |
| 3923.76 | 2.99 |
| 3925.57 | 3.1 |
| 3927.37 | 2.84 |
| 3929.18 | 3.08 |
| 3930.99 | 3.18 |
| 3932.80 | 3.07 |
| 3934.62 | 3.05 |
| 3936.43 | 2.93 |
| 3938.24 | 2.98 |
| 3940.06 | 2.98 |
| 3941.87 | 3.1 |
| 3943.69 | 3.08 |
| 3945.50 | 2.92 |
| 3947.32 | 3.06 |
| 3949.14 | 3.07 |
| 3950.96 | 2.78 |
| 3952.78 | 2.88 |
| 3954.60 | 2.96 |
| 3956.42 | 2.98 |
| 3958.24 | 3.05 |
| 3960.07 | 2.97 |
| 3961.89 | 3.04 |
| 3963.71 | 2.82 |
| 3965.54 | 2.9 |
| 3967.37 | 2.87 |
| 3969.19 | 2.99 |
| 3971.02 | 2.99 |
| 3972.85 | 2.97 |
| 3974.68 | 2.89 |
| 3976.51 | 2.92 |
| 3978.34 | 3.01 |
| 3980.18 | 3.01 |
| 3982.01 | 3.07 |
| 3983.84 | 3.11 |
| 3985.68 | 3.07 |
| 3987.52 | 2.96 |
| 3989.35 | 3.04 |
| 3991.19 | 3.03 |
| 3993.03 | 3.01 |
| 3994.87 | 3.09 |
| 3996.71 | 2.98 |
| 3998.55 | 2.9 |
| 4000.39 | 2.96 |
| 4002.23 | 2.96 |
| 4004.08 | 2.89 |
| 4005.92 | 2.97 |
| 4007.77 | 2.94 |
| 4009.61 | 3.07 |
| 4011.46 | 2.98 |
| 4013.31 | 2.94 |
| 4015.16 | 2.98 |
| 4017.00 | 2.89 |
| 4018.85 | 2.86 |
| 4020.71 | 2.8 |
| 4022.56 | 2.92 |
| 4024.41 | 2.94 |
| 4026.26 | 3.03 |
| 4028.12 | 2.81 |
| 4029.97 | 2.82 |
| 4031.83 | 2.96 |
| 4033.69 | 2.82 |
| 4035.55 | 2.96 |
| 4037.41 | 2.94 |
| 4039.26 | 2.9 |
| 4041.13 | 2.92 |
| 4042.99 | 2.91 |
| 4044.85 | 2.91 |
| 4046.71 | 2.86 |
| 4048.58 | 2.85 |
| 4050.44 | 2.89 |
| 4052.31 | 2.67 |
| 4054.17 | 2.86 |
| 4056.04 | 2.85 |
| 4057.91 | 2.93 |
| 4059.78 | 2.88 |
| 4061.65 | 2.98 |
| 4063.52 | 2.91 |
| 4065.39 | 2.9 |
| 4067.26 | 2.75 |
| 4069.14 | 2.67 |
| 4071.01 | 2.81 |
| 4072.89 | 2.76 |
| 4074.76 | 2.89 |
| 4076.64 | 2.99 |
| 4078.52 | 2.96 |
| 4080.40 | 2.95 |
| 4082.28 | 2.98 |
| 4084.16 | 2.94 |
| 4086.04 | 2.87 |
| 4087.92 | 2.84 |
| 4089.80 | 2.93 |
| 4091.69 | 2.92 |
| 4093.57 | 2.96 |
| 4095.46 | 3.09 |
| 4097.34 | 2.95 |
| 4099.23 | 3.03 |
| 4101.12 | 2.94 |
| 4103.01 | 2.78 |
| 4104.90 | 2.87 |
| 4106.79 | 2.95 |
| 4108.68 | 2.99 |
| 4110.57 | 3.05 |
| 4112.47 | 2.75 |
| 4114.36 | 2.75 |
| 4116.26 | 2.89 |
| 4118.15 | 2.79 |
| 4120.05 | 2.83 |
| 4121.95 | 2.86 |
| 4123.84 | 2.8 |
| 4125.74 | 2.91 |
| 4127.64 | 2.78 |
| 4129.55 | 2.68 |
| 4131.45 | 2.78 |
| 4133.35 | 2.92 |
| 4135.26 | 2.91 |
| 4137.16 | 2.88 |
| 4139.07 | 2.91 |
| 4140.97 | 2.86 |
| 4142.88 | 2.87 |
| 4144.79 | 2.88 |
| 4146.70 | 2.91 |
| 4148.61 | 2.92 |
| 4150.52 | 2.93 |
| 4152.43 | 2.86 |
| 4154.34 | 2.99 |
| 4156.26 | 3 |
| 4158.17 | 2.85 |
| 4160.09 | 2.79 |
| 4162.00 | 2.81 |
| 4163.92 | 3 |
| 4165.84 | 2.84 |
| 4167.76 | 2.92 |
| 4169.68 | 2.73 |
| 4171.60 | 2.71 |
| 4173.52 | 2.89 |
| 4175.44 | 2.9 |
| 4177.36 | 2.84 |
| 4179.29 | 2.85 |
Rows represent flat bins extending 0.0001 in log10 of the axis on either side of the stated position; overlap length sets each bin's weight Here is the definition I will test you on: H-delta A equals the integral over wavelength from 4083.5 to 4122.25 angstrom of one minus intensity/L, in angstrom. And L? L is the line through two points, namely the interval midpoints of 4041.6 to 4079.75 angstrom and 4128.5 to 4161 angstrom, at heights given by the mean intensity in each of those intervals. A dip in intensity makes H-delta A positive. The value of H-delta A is -0.46 angstrom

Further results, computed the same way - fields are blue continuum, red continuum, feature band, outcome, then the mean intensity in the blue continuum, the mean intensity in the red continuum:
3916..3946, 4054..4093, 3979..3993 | -0.4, 3.01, 2.89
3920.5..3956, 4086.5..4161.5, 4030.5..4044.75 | 0.1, 3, 2.89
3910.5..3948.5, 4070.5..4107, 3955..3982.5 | 0.2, 3.01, 2.92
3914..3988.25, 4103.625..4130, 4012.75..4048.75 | 0.2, 2.99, 2.85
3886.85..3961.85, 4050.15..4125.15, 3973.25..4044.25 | -0.8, 2.96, 2.89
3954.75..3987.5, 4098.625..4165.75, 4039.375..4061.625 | 0.4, 2.98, 2.88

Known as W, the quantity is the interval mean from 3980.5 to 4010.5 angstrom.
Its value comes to 3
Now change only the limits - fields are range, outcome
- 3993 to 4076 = 2.9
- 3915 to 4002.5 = 2.99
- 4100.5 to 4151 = 2.87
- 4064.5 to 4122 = 2.89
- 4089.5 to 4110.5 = 2.95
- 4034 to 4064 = 2.89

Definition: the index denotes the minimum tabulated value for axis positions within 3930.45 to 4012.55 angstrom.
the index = 2.78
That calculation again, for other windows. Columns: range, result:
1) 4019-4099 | 2.67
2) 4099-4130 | 2.68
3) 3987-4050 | 2.8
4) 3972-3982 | 2.89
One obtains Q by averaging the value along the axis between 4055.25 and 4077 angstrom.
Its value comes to 2.86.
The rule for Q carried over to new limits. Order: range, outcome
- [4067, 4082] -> 2.86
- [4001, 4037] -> 2.92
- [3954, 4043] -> 2.96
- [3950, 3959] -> 2.93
